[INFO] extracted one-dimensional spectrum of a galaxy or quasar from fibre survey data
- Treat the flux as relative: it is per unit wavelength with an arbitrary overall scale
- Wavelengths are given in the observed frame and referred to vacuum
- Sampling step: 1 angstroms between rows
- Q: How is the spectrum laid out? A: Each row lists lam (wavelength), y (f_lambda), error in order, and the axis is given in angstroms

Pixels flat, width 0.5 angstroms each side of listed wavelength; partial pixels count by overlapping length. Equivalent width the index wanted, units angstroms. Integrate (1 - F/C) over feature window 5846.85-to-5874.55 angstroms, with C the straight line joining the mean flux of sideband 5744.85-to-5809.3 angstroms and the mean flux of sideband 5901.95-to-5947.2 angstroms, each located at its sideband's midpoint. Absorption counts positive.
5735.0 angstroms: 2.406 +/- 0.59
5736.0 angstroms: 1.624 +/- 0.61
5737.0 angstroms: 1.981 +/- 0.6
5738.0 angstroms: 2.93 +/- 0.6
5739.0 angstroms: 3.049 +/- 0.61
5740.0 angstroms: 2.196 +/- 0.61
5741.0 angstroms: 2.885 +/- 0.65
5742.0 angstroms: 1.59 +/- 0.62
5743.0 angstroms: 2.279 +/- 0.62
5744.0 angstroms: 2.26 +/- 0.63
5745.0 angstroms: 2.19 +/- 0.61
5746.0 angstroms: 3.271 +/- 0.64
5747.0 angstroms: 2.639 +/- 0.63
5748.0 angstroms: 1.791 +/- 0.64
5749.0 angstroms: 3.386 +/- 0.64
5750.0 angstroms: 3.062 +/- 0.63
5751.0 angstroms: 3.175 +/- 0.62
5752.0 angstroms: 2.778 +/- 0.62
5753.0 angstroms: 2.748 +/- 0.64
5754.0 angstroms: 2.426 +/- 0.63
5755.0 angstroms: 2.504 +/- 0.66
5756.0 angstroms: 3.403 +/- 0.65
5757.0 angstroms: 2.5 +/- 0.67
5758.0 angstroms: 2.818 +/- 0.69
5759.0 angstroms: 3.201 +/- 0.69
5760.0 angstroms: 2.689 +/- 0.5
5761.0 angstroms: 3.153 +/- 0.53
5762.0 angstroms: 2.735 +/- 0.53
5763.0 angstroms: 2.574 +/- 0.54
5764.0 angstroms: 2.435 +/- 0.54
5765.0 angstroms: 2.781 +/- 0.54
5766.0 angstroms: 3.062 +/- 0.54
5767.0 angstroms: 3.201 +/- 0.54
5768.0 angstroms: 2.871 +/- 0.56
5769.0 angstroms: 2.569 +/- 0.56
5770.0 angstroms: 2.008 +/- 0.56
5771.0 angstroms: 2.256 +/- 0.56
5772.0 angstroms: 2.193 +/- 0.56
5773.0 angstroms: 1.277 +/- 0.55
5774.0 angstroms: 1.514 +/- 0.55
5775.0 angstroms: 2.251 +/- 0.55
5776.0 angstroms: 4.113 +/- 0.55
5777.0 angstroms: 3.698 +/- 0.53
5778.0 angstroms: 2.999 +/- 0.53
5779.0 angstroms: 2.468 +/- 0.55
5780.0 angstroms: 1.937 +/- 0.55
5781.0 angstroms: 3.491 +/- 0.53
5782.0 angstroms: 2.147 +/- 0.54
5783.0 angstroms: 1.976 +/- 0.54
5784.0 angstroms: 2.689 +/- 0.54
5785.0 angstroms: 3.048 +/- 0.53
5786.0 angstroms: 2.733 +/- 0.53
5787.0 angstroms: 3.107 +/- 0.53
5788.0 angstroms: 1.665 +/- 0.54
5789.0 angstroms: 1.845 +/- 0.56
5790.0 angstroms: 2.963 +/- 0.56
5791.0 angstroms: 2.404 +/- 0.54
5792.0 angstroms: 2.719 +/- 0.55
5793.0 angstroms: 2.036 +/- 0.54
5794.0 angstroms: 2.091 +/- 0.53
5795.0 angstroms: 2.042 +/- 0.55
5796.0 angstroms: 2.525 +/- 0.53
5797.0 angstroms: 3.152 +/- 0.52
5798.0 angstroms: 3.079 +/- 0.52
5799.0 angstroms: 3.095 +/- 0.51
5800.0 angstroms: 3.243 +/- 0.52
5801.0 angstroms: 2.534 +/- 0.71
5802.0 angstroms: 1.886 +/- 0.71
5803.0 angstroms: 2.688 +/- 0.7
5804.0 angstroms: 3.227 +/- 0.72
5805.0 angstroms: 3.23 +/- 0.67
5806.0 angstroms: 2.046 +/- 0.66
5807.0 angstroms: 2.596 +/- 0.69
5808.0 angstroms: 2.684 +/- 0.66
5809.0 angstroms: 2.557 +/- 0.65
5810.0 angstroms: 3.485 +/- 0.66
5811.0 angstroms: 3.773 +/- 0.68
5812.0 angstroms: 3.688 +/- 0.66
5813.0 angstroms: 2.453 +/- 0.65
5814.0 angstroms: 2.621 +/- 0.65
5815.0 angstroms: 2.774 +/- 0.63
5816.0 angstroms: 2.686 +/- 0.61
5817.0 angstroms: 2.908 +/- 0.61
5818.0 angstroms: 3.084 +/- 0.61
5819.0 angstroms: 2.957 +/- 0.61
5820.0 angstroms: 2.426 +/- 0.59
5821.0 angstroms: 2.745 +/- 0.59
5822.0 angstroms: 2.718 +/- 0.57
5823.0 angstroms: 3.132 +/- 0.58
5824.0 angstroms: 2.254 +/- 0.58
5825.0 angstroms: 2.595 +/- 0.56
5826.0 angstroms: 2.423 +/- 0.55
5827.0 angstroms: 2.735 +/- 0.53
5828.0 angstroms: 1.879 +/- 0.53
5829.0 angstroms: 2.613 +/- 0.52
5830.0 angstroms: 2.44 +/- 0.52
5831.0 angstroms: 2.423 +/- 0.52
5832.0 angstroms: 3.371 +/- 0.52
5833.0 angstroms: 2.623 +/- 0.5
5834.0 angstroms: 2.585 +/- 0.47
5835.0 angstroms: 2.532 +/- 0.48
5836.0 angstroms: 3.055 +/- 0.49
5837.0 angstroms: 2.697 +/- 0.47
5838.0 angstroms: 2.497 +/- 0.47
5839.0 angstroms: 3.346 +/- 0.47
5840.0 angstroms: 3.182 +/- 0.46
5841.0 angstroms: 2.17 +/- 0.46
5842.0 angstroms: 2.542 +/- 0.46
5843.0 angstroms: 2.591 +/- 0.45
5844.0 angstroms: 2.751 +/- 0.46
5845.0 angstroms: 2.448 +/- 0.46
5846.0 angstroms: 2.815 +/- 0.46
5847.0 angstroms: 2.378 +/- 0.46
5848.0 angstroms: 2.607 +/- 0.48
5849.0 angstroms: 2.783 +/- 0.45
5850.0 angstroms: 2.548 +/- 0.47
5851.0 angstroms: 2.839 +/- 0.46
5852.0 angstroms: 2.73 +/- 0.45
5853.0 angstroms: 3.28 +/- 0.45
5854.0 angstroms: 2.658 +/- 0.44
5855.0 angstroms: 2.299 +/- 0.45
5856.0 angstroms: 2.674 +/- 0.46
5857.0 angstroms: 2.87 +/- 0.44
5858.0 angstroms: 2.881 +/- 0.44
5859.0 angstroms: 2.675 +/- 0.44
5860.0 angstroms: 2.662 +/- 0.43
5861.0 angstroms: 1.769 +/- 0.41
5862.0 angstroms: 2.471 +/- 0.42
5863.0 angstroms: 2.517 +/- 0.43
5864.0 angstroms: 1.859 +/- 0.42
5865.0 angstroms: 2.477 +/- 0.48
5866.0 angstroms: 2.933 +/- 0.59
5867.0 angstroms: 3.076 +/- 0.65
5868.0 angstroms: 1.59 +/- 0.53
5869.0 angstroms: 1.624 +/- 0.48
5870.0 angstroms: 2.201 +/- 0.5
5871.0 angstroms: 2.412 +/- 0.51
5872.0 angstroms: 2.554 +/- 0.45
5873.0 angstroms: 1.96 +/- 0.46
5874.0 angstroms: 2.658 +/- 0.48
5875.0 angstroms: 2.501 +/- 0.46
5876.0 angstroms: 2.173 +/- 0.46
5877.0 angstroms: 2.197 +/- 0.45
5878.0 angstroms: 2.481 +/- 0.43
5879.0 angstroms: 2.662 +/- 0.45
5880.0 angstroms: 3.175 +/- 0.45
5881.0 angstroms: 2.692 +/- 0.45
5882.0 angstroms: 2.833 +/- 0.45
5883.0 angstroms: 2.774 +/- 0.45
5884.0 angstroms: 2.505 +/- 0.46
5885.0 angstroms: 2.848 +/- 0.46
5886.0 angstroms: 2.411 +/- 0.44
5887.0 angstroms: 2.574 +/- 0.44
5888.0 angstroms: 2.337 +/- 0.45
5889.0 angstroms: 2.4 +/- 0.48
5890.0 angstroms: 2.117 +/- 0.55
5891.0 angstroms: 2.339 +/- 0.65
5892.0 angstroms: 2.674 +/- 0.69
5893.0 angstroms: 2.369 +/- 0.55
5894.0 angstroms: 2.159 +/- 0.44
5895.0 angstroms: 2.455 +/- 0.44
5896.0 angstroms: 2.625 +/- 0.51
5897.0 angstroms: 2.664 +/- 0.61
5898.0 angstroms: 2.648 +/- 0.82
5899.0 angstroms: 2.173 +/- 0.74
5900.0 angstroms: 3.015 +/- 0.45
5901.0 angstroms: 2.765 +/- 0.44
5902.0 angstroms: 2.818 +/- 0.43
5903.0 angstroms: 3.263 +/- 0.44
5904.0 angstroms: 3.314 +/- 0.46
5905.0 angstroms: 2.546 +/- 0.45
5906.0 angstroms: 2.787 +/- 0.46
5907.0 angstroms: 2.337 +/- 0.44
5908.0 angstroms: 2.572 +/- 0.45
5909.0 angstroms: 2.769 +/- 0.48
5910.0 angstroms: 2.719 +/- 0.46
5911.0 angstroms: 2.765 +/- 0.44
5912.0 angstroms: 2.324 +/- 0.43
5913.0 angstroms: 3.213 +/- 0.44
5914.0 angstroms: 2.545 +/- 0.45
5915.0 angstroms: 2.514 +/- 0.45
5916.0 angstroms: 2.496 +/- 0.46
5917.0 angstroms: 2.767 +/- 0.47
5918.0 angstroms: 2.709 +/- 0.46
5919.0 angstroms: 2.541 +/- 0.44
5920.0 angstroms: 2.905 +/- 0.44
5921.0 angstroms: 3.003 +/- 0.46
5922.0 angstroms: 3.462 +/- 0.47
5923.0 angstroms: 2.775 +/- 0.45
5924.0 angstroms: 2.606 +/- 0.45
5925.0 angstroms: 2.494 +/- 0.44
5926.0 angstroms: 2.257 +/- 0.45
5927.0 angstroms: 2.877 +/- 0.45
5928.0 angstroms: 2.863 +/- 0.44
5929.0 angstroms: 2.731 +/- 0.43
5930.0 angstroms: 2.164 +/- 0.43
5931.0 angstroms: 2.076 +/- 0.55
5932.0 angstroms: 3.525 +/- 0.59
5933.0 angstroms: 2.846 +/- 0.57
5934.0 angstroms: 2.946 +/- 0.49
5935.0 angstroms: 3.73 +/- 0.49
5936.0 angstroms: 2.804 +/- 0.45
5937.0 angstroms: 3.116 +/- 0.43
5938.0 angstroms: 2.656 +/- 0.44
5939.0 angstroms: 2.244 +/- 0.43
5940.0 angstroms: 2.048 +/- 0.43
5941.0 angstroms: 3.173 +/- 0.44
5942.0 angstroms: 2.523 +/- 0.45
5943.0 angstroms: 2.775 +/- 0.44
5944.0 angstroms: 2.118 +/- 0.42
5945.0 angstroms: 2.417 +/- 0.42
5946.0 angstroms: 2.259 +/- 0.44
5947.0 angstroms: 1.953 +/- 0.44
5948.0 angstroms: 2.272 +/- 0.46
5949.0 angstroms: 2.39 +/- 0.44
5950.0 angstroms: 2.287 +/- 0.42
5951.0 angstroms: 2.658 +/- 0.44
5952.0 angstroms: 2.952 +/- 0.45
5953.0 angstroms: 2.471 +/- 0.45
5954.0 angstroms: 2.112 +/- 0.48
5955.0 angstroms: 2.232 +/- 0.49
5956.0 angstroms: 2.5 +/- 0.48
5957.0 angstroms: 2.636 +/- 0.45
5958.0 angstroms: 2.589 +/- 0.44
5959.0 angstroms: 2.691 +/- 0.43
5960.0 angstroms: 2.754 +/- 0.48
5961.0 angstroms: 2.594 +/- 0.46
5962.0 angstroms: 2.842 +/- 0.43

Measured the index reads 1.88 angstroms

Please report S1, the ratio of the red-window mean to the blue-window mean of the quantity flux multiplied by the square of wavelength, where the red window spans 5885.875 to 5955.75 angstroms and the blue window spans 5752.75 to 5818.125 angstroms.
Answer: 1.02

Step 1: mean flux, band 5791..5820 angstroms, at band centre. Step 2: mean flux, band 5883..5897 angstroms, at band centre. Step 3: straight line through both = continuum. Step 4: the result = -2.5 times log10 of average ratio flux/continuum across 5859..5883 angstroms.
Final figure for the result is 0.05 mag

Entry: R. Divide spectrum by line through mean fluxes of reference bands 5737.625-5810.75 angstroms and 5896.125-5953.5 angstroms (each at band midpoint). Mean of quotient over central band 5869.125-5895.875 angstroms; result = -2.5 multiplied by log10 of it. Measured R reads 0.084 mag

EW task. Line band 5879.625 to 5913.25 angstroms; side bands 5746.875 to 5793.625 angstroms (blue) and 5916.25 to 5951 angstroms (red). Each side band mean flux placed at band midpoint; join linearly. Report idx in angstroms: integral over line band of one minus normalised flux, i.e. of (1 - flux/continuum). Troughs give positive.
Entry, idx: 0.1 angstroms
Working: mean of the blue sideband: 2.64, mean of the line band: 2.64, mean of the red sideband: 2.66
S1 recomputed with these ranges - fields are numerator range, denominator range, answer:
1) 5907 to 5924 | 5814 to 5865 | 1.06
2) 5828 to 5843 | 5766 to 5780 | 1.07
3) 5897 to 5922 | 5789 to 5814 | 1.04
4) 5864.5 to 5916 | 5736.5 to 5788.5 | 1.02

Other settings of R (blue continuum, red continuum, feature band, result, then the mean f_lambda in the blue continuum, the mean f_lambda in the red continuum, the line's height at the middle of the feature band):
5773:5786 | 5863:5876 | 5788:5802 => 0.02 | 2.64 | 2.32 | 2.59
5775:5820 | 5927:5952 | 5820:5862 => 0.02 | 2.74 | 2.62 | 2.71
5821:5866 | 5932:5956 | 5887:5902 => 0.05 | 2.63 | 2.58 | 2.6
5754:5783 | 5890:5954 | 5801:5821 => -0.07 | 2.66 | 2.65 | 2.65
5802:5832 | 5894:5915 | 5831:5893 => 0.06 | 2.75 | 2.7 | 2.72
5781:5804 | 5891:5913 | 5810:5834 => -0.07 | 2.57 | 2.66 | 2.59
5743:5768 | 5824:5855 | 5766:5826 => 0.02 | 2.77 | 2.66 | 2.72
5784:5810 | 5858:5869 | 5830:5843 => -0.10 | 2.63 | 2.39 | 2.49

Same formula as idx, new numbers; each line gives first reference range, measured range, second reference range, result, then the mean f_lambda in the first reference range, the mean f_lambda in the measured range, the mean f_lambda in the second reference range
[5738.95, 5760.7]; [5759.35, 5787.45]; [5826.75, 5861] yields 0.28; 2.67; 2.64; 2.67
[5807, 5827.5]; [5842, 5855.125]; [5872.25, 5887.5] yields 0.09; 2.83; 2.68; 2.56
